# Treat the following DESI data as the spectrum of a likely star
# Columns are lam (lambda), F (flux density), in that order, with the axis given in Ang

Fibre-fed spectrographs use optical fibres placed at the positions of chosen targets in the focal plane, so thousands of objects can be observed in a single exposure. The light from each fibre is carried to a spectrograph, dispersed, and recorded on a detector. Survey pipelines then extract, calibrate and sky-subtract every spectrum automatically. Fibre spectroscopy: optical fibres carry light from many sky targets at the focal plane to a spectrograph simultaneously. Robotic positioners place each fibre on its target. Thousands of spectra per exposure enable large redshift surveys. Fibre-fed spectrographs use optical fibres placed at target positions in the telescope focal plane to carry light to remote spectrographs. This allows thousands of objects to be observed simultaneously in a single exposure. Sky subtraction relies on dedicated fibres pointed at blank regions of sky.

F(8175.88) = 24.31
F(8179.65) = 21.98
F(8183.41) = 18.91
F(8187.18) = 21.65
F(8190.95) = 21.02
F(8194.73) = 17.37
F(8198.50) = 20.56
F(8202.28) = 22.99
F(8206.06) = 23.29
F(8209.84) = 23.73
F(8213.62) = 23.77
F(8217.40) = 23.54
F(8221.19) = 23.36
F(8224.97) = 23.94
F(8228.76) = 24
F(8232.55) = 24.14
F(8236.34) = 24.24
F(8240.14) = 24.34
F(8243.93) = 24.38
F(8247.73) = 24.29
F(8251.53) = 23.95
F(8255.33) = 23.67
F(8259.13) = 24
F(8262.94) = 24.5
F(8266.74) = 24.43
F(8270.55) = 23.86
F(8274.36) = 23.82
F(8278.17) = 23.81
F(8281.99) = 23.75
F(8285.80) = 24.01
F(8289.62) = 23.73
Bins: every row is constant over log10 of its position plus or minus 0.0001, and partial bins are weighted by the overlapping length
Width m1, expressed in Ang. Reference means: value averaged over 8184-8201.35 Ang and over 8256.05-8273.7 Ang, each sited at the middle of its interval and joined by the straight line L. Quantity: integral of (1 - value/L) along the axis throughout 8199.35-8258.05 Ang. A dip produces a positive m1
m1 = -4.4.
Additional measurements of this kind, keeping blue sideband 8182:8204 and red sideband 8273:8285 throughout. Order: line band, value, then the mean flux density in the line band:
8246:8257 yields -0.6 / 24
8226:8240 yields -1.4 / 24.1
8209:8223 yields -1.5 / 23.6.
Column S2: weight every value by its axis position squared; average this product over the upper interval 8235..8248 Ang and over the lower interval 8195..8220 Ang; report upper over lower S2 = 1.08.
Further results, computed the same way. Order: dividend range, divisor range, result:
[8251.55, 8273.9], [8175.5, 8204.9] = 1.17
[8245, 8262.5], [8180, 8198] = 1.22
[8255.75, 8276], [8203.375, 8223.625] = 1.04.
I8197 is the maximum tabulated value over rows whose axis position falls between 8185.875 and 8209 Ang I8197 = 23.29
